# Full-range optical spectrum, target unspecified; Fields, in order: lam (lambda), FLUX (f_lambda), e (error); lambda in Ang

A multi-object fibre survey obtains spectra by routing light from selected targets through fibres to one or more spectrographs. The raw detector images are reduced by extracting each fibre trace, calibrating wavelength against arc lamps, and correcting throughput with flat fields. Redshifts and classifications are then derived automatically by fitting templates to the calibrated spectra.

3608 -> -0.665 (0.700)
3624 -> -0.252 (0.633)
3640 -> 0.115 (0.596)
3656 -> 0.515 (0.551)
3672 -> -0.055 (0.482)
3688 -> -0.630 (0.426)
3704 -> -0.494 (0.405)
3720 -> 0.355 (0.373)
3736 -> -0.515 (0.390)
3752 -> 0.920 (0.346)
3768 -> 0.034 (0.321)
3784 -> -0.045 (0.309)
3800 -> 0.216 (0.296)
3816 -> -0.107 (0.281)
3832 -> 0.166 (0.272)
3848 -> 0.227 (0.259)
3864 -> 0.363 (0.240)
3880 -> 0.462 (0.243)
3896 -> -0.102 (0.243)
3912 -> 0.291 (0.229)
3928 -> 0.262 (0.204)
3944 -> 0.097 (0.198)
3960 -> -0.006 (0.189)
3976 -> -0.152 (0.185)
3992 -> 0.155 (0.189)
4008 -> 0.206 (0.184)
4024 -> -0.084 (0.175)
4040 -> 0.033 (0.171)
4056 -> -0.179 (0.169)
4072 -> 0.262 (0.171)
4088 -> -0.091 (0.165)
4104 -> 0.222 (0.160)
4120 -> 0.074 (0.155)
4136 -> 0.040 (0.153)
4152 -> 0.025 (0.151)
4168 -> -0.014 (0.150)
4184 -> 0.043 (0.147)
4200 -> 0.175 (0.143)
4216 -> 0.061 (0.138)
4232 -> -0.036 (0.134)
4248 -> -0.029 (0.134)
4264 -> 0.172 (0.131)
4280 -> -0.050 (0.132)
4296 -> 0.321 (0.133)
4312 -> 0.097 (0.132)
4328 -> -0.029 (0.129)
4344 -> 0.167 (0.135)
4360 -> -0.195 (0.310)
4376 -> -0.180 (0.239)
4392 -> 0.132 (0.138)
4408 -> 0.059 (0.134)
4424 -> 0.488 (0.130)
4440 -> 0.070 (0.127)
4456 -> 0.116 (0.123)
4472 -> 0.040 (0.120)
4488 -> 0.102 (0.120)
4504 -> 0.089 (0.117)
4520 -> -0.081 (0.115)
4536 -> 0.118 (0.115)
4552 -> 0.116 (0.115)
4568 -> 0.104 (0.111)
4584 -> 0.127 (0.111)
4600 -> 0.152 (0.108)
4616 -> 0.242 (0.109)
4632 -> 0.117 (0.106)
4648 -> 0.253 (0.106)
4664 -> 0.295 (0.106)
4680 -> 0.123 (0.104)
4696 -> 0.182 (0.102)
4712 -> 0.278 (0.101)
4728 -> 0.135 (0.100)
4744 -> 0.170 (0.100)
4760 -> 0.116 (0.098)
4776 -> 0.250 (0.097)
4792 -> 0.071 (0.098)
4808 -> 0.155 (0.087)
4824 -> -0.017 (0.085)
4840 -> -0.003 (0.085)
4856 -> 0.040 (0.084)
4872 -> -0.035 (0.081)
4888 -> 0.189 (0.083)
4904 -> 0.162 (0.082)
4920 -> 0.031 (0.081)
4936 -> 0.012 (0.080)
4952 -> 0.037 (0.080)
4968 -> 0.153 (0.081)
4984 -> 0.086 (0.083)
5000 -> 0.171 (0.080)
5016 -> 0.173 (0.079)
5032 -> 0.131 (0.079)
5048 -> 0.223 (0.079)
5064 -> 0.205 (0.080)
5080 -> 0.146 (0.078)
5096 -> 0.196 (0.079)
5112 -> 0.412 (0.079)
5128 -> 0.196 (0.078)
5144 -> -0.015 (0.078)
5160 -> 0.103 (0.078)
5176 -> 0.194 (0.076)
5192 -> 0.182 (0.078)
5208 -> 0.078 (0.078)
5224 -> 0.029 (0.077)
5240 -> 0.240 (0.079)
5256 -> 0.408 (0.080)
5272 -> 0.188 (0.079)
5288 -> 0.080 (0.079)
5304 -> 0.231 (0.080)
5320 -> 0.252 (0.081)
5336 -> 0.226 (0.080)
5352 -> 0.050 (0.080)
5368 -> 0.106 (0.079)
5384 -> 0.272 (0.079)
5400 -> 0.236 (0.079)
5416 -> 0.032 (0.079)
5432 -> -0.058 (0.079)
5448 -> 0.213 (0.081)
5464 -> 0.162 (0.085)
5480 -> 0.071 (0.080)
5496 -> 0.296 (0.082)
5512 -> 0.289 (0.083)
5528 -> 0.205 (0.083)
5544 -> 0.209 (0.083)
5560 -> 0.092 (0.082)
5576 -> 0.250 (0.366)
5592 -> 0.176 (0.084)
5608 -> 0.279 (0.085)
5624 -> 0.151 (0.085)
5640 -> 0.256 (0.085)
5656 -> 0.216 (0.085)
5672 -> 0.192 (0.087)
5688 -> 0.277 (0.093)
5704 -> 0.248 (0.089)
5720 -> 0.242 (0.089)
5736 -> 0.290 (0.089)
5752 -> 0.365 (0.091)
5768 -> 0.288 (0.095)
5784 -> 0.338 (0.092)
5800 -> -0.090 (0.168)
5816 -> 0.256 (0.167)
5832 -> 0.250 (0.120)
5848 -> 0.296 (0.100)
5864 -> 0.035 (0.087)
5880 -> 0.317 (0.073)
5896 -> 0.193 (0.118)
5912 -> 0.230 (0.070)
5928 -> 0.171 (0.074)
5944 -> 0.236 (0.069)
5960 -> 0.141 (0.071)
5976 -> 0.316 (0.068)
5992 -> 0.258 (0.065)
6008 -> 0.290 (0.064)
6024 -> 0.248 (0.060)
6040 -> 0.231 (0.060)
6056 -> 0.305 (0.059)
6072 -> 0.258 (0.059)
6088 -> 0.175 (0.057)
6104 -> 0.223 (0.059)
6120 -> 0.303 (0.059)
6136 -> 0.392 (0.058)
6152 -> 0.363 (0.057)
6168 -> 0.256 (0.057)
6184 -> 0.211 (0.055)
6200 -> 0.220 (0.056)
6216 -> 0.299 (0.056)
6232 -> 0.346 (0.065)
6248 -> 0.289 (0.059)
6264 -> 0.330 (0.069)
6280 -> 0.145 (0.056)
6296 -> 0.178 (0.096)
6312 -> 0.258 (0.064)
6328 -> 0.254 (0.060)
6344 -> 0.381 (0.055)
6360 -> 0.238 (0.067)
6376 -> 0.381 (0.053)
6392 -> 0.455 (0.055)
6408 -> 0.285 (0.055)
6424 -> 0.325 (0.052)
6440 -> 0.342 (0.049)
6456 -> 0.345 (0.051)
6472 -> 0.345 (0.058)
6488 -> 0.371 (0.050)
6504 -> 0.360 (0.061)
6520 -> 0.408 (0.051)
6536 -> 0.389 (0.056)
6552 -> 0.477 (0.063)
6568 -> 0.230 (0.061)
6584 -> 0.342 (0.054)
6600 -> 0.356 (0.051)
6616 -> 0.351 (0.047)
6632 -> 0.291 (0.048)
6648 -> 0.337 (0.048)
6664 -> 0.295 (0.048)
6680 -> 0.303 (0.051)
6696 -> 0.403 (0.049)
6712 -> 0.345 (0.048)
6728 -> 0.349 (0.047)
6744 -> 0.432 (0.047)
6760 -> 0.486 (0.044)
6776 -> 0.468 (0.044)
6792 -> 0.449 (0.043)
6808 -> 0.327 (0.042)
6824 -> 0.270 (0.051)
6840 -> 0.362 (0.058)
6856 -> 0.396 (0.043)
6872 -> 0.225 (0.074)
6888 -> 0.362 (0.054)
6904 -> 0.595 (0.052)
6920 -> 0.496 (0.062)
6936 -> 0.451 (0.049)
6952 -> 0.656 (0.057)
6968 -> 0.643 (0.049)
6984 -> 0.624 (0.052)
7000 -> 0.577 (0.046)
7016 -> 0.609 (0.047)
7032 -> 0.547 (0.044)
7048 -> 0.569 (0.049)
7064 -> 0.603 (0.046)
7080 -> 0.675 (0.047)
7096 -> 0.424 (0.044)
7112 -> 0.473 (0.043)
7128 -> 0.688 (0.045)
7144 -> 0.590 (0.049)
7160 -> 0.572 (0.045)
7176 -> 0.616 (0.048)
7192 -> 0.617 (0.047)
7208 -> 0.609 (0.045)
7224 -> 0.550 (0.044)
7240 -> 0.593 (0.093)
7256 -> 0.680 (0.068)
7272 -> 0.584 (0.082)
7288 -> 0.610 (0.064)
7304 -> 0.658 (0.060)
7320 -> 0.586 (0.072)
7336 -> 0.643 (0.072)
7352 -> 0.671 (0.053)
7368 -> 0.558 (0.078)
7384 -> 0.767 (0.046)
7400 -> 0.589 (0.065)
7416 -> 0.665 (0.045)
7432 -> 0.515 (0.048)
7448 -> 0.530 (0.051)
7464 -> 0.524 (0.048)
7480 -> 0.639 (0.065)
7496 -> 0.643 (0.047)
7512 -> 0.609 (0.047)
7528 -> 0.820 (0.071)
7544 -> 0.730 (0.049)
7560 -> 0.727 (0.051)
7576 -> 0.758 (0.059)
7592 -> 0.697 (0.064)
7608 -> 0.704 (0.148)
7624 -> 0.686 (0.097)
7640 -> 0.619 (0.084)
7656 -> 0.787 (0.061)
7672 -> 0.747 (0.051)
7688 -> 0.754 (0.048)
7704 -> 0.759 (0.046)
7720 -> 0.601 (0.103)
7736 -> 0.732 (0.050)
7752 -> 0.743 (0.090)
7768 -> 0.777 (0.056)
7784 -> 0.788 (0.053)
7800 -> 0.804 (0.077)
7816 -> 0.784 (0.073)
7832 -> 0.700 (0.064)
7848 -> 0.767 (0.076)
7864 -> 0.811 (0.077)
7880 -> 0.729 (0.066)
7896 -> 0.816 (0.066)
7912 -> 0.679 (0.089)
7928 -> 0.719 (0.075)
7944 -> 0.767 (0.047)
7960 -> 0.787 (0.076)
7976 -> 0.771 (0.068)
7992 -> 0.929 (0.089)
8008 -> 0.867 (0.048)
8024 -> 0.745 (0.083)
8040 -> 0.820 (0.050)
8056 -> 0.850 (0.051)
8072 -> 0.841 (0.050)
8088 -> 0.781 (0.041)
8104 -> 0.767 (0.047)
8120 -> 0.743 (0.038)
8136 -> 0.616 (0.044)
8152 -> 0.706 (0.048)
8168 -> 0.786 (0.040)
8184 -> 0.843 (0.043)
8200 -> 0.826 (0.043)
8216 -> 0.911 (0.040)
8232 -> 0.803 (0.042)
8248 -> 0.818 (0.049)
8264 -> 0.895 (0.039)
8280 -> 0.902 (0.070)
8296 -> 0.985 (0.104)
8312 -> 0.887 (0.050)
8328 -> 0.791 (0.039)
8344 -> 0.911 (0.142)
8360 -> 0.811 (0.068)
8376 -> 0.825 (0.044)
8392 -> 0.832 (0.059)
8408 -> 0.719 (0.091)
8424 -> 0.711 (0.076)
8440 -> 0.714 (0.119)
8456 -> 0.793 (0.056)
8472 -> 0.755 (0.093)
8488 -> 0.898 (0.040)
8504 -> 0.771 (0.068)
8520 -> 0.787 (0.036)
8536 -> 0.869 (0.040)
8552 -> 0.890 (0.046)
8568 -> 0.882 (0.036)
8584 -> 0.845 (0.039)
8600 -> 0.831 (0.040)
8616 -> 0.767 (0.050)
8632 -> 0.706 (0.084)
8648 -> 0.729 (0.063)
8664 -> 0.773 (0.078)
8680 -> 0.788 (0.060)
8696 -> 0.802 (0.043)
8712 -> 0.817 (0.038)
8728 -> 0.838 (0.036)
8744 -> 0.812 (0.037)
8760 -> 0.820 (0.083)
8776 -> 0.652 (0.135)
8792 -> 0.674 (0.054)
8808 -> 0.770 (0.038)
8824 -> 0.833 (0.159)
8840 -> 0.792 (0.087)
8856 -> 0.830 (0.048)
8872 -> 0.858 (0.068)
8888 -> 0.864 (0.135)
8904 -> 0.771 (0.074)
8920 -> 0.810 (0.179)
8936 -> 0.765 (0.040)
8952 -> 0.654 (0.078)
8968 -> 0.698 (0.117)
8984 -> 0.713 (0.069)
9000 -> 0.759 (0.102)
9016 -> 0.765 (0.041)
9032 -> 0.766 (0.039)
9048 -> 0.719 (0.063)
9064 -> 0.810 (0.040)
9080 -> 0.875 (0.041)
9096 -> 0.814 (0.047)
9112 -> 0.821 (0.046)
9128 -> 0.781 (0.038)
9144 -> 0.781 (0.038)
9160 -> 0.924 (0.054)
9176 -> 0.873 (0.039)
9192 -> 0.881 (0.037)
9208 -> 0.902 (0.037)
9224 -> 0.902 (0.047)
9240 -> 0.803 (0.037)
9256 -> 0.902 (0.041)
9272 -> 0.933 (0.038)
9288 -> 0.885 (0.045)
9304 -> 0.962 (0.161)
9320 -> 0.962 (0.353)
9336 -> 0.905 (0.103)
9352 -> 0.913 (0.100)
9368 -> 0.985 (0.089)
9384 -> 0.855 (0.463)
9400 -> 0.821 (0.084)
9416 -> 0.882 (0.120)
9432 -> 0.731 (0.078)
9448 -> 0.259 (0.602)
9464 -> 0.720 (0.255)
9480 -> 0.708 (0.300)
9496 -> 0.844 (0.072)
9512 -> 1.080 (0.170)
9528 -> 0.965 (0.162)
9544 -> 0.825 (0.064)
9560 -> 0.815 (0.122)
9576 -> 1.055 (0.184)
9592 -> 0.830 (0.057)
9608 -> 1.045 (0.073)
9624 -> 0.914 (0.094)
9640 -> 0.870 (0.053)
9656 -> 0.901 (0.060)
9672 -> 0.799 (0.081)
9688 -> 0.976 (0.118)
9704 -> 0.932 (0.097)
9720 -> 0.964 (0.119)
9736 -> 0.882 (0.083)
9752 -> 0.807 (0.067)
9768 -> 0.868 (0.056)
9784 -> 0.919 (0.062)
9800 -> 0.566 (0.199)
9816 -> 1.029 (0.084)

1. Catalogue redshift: 0.73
